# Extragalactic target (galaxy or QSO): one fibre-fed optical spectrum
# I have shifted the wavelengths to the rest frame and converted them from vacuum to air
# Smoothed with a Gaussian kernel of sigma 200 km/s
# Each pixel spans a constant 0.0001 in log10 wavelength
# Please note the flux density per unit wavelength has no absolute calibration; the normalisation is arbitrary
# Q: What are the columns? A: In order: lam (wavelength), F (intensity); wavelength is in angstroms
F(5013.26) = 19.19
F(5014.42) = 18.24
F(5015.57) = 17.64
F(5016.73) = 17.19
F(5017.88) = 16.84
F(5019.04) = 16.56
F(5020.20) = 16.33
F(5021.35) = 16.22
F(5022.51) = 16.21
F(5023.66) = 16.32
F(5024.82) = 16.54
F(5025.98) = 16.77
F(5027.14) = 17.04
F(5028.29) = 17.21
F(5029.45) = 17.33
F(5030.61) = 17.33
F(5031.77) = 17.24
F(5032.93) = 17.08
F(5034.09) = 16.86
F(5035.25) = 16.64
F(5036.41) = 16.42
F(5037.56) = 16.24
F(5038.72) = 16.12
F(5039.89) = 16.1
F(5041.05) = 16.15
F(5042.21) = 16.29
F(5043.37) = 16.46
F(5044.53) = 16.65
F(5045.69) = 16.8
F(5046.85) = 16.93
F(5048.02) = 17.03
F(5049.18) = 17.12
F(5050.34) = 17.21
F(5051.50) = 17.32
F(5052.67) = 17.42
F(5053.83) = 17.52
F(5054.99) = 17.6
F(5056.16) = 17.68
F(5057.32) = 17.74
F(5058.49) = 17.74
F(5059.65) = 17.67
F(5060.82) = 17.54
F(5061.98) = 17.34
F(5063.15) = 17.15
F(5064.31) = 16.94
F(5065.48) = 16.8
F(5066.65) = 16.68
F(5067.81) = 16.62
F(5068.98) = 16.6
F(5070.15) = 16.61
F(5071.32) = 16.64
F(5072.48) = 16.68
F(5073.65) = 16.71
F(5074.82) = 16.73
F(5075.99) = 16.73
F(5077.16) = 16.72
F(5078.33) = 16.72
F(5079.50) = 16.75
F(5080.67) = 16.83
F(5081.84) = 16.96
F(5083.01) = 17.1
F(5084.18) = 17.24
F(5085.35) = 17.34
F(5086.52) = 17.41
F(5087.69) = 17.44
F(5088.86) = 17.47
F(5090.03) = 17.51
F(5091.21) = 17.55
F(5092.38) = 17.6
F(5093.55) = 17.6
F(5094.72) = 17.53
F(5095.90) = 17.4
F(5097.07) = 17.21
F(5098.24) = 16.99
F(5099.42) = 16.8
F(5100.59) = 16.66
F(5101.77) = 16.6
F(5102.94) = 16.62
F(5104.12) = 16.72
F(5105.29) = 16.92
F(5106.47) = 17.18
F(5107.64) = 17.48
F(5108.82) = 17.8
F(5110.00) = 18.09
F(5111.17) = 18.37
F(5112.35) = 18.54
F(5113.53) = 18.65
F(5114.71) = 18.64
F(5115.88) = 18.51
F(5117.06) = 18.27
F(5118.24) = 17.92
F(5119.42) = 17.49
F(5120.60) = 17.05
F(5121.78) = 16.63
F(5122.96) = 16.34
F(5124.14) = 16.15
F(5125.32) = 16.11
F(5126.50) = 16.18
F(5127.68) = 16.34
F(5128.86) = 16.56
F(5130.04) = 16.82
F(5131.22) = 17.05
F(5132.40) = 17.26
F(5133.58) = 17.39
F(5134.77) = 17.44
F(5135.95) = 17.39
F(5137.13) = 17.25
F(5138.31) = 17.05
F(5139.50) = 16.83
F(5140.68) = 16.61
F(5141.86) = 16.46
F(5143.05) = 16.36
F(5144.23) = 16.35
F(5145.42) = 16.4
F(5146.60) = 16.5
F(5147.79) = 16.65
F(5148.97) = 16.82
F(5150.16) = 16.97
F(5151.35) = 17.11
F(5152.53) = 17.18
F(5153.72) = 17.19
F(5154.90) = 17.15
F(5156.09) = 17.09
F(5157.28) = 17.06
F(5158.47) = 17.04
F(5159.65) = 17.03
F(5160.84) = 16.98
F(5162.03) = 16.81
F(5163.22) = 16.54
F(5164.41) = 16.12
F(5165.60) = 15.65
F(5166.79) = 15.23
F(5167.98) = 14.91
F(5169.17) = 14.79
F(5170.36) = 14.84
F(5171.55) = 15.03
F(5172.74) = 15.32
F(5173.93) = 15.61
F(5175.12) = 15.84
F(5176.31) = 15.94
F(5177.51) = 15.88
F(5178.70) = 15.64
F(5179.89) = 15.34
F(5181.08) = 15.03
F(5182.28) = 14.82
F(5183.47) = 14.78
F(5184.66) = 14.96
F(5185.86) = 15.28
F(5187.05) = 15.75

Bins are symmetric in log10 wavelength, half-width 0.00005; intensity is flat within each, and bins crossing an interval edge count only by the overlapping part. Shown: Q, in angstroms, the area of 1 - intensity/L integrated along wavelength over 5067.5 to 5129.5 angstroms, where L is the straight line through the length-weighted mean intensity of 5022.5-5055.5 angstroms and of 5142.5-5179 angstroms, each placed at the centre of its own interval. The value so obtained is -2.26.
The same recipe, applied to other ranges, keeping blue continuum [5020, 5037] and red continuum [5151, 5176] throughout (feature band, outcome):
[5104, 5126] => -1.5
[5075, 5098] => -0.9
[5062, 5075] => -0.1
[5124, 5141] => -0.5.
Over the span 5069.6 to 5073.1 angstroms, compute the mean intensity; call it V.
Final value 16.7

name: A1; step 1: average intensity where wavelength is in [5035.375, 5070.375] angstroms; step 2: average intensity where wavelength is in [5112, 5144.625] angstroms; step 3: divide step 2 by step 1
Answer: 1.0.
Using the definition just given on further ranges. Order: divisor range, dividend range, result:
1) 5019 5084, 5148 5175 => 0.97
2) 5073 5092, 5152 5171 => 0.96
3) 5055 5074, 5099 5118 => 1.03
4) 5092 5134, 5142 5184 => 0.93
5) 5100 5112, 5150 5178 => 0.94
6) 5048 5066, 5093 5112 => 0.99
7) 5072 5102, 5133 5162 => 0.99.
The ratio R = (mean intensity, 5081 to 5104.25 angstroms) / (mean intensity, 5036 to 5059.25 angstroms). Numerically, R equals 1.0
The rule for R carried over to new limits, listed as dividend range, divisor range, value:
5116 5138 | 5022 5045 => 1.02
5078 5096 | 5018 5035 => 1.03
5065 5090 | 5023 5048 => 1.01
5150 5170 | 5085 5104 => 0.96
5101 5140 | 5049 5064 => 0.99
